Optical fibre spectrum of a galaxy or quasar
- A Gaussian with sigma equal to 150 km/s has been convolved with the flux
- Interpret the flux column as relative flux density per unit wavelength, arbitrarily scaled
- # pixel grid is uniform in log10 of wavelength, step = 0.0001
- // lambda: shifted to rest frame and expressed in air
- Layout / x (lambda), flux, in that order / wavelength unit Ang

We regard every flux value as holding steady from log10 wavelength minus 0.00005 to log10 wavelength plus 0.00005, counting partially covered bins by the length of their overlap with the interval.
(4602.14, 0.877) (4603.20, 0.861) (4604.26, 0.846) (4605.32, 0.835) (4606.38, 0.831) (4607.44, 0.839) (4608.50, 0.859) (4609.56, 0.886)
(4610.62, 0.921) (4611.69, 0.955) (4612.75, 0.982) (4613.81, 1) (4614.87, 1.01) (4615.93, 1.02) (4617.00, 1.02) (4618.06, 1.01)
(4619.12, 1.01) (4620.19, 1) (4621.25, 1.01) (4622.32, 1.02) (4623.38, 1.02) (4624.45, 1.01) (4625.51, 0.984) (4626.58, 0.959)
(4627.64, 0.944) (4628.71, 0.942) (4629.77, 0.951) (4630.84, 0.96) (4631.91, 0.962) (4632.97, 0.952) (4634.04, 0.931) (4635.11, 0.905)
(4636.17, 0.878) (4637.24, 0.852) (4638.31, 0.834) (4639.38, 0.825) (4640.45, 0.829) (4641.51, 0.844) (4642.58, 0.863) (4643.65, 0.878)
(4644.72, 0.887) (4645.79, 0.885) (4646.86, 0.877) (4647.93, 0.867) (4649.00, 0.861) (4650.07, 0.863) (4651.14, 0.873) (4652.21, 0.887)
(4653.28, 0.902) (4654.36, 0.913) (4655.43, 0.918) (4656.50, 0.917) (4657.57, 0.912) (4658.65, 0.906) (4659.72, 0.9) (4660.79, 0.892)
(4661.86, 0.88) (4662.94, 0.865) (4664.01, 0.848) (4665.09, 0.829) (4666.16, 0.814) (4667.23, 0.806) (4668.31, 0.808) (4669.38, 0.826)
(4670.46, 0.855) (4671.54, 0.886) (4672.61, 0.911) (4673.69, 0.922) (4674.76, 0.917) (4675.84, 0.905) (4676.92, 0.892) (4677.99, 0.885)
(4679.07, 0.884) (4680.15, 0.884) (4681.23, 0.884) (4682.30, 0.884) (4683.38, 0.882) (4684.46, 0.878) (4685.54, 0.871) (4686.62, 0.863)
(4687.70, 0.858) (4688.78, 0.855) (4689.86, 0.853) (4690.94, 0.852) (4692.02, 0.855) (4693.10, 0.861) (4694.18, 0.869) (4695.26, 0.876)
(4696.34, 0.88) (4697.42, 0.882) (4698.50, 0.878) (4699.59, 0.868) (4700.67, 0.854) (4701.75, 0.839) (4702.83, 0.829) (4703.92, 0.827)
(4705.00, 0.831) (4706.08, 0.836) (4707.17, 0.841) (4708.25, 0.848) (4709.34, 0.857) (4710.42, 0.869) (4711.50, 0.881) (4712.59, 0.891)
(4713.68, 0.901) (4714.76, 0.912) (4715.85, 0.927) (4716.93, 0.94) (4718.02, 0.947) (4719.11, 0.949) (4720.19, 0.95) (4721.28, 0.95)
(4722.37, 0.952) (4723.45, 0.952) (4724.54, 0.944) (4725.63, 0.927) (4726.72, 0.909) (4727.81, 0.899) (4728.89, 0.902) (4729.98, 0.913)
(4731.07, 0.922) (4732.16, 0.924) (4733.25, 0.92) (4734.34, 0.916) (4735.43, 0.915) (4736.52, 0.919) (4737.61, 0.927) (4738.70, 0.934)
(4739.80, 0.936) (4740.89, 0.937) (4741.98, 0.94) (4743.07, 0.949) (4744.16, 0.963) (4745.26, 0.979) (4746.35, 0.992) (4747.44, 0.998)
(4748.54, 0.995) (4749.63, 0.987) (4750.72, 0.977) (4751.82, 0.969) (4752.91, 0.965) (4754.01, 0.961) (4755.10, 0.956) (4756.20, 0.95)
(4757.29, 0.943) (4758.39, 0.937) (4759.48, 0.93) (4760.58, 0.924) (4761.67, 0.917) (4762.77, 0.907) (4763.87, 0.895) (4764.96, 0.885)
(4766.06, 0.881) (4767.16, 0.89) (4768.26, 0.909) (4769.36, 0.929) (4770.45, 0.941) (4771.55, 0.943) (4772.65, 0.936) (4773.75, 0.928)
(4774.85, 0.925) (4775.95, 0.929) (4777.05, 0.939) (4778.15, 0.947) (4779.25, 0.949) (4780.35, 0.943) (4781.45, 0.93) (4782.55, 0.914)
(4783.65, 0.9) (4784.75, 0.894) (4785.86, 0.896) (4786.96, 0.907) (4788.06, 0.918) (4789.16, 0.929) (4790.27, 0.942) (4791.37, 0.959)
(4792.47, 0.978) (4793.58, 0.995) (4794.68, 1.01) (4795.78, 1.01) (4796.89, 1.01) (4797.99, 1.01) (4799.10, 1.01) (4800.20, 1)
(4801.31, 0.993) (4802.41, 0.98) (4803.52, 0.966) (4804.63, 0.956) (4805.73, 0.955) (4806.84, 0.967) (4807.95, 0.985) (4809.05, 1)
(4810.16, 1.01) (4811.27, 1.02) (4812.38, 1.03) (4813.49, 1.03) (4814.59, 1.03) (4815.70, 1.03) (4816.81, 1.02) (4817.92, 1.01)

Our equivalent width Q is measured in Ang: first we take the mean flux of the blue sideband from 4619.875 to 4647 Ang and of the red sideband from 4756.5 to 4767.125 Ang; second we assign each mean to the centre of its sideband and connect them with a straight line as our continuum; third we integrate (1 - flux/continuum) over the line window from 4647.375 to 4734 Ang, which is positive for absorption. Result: 3.26 Ang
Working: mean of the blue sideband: 0.923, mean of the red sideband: 0.913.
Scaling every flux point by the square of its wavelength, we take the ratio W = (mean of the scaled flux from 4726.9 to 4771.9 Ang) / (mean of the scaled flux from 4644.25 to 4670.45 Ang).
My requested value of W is 1.12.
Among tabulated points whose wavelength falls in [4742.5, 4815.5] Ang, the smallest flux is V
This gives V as 0.881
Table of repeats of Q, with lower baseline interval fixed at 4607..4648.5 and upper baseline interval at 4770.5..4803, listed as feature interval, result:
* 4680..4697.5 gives 1.33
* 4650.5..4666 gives 0.83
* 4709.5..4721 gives 0.34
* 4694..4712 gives 1.64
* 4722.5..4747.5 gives 0.30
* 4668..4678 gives 0.60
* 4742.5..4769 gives 0.13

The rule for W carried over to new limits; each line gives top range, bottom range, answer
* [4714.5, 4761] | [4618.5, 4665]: 1.08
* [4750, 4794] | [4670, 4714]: 1.11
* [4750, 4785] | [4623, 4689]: 1.10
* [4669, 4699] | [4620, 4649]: 0.97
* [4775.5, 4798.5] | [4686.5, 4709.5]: 1.15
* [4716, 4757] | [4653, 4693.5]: 1.11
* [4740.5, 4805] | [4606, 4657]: 1.09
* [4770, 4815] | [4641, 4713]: 1.16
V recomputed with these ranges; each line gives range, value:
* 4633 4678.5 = 0.806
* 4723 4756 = 0.899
